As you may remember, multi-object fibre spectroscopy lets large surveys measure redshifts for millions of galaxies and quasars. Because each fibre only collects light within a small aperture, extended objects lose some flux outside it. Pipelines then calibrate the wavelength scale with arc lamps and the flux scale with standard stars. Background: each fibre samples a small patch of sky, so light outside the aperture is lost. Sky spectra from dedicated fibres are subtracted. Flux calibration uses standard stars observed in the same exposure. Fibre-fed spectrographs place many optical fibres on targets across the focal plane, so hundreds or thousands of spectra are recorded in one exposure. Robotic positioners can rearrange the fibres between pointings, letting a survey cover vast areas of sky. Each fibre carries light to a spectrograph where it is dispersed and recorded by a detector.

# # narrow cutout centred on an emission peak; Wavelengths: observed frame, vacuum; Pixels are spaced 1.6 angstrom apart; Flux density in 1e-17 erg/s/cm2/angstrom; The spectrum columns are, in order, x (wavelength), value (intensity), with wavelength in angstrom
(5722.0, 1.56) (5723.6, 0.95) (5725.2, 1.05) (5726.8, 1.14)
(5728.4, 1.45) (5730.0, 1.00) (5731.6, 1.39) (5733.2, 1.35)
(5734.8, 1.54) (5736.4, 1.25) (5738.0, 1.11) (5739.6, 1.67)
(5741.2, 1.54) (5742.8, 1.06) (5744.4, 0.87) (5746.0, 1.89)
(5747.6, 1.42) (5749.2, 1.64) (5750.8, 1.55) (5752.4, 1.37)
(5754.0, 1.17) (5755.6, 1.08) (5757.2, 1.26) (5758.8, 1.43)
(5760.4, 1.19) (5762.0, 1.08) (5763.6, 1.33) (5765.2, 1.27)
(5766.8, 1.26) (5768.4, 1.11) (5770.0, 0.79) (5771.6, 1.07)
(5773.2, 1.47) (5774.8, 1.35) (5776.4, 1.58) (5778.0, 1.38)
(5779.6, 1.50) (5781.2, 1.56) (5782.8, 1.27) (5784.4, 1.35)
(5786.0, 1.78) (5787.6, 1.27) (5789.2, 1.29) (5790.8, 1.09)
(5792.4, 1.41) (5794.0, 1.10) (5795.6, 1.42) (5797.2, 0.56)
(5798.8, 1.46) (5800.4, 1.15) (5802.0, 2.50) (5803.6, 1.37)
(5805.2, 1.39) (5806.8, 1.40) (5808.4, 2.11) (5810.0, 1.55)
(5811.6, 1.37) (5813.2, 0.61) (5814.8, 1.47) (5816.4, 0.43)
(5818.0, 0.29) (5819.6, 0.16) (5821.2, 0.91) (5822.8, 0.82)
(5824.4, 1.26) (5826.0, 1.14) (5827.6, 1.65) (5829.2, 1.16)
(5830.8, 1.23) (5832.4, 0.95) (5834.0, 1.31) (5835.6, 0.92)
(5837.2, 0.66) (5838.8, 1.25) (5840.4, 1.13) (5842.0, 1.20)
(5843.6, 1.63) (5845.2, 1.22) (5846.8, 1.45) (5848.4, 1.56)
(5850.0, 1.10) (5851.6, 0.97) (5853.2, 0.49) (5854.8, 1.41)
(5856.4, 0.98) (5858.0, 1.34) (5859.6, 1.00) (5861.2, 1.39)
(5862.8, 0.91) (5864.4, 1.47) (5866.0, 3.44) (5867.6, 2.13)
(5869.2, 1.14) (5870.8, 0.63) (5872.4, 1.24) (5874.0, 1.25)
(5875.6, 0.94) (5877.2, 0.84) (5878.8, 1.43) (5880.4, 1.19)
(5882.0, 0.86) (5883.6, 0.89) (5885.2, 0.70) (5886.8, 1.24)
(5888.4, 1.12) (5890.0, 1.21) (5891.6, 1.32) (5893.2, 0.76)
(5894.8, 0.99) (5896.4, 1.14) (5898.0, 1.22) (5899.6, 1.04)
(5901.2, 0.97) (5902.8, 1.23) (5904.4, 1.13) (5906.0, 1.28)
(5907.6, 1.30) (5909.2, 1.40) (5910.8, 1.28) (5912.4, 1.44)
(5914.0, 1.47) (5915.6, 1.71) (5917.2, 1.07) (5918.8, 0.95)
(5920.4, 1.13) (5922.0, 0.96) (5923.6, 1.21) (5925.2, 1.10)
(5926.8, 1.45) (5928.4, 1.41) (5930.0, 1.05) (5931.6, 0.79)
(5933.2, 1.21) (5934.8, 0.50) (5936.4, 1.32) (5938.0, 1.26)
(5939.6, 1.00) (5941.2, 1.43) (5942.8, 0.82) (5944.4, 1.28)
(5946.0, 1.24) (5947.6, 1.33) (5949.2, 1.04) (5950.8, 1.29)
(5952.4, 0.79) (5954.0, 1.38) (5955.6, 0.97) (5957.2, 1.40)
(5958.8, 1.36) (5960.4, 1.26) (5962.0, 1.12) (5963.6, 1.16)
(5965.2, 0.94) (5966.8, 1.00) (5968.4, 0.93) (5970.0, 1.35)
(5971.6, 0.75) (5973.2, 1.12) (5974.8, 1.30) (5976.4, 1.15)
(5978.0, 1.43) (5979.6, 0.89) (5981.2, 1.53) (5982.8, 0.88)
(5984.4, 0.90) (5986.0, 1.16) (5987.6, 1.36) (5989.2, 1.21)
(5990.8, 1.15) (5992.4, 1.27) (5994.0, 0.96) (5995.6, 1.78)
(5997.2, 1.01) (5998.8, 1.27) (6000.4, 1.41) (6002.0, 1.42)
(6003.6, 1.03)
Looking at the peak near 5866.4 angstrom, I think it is [O III] 5007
